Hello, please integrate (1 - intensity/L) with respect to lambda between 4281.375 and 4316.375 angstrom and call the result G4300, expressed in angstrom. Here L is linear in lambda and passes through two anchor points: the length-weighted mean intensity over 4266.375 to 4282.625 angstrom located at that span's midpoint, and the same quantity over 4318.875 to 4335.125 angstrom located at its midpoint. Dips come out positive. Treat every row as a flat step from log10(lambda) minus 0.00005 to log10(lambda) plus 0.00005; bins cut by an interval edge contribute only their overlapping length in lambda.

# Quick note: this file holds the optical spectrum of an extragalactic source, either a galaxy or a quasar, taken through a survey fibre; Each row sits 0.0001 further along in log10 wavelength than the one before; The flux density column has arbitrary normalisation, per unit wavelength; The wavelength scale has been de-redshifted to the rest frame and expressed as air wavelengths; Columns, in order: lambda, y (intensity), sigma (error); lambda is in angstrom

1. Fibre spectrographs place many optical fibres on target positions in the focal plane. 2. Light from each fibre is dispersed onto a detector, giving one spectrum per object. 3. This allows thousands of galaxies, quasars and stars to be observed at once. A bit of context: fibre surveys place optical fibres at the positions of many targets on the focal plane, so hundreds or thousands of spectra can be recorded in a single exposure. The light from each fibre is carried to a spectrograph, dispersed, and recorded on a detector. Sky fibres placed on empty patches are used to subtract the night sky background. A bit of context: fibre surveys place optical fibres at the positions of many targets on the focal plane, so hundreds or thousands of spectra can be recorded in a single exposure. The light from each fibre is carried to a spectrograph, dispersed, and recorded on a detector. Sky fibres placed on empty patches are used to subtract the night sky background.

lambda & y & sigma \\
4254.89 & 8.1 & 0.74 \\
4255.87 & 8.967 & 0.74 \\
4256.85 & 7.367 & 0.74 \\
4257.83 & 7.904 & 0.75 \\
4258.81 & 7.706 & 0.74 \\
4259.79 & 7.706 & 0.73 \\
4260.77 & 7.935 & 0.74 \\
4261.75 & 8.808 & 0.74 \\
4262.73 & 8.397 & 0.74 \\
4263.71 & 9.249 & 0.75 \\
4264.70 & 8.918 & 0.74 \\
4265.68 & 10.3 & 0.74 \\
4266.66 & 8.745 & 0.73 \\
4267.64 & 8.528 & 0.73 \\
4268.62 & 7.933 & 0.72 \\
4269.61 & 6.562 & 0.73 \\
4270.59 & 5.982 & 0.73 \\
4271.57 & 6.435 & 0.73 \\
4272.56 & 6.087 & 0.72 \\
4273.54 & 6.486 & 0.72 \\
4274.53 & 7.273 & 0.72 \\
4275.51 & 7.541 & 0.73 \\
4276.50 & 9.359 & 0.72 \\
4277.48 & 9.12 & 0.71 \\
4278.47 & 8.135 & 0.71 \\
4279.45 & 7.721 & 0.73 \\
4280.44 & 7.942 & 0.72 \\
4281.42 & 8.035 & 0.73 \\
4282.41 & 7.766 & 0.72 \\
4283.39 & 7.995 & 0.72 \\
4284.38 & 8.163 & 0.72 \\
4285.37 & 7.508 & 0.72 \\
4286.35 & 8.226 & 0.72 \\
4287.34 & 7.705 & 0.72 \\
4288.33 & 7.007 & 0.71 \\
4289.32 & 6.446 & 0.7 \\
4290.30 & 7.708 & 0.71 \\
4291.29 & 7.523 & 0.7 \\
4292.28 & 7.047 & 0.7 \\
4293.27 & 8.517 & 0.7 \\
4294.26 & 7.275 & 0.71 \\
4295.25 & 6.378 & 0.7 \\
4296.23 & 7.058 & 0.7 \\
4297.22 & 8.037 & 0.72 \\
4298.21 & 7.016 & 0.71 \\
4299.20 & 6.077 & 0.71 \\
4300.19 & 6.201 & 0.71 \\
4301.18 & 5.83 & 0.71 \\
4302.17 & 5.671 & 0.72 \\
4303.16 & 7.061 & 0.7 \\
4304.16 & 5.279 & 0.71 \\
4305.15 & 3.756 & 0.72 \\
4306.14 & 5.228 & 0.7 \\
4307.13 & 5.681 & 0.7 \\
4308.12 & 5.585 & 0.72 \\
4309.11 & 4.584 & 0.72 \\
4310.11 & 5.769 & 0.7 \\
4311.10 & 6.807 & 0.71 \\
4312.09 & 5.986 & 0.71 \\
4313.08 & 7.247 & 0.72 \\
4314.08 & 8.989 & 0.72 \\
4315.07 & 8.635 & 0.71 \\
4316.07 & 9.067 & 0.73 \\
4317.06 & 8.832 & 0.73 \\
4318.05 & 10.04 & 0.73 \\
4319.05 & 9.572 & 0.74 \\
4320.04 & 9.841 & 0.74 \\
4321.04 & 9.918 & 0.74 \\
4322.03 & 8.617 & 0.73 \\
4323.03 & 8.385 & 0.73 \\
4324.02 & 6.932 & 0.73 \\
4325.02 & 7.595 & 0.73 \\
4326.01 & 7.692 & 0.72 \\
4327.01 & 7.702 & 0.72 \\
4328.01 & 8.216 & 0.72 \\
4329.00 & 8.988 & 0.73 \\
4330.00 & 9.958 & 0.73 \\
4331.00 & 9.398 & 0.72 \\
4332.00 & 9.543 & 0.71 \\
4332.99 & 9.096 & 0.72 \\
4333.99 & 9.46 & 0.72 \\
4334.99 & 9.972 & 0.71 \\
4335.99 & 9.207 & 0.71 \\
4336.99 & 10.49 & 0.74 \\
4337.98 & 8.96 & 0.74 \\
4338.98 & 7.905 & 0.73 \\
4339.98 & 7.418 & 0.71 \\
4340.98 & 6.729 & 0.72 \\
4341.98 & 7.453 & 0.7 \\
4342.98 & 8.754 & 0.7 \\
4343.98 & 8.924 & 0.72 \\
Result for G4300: 5.5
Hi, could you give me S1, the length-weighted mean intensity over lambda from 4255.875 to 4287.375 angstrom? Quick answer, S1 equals 7.94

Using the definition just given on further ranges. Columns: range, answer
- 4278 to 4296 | 7.61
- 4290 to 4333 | 7.49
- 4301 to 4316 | 6.23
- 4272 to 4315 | 7.01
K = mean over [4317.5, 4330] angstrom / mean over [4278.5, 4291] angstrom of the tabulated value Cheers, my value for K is 1.13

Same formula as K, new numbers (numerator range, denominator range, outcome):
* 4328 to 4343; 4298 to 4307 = 1.54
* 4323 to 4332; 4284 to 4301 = 1.16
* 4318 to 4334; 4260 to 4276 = 1.13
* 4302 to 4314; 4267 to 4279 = 0.78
